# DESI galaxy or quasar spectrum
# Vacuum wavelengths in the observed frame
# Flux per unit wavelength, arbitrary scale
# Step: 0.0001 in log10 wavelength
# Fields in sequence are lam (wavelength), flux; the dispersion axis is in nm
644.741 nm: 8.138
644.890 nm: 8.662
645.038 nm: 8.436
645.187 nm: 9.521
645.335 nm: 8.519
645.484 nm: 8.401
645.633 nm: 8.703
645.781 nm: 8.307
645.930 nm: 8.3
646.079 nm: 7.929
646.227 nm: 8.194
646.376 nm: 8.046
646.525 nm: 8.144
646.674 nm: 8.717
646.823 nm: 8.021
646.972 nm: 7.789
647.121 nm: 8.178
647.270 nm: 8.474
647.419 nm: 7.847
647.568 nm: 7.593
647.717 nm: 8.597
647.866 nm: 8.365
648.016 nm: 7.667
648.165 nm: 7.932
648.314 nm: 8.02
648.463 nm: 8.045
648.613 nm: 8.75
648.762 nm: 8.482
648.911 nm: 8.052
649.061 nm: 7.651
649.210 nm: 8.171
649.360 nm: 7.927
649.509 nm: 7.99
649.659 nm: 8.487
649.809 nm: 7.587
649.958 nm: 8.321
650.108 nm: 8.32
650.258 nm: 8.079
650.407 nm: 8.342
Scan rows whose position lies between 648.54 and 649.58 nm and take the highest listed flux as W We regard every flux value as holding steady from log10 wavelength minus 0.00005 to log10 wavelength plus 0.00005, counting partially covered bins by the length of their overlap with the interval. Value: 8.75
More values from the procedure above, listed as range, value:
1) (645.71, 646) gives 8.307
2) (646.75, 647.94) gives 8.597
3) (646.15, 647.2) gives 8.717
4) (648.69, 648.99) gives 8.482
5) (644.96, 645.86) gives 9.521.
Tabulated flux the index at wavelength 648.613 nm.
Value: 8.75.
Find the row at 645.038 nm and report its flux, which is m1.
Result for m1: 8.436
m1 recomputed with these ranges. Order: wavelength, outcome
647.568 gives 7.593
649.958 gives 8.321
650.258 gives 8.079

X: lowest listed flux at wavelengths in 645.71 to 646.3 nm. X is 7.929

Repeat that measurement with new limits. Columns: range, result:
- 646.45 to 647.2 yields 7.789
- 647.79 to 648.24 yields 7.667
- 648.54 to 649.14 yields 7.651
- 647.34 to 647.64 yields 7.593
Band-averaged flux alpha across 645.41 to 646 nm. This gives 8.43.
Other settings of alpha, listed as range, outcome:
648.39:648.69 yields 8.39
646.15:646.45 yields 8.13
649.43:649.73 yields 8.23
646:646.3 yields 8.08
